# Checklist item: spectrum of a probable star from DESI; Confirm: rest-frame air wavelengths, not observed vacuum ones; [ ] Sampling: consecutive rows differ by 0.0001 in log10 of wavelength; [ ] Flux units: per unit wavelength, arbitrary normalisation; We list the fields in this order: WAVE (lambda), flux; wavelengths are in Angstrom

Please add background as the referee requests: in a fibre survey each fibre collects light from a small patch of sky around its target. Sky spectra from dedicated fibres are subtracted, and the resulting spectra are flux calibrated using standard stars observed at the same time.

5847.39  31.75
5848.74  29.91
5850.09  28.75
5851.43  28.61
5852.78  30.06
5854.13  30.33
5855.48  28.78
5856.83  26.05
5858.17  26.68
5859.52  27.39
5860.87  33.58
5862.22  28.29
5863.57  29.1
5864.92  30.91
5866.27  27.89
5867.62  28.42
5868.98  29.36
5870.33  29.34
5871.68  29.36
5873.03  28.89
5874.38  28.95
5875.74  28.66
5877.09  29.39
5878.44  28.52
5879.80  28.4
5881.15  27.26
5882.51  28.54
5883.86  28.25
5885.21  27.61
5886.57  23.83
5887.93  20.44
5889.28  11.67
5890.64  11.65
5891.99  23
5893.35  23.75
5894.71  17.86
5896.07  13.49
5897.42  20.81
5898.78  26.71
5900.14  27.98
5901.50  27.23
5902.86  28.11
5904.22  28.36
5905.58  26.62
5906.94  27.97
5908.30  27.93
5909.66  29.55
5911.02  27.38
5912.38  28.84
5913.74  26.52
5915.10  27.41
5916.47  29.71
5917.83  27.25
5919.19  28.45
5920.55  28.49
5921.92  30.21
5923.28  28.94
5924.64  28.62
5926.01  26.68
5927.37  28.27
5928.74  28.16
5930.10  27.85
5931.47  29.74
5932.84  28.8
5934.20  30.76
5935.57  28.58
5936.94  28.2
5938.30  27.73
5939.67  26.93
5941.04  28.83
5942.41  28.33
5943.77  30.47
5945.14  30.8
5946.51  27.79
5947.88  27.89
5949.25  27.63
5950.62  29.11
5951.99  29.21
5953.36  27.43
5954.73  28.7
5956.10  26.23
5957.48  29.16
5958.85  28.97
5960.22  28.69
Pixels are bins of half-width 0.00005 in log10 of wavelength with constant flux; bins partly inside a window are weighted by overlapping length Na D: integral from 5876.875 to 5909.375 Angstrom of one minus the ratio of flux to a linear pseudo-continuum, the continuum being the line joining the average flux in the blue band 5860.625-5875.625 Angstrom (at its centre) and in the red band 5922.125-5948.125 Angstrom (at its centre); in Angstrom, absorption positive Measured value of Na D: 5.2 Angstrom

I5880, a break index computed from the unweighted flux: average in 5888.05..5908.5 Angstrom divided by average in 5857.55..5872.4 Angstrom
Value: 0.78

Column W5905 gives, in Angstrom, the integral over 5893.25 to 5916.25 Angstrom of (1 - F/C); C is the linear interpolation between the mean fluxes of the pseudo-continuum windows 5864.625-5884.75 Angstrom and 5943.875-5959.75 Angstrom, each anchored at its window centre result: 2.3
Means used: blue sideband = 28.8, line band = 25.8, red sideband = 28.5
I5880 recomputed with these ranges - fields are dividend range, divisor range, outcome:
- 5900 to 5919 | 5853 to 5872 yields 0.96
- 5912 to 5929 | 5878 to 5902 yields 1.22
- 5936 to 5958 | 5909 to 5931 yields 1.00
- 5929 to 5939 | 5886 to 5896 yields 1.56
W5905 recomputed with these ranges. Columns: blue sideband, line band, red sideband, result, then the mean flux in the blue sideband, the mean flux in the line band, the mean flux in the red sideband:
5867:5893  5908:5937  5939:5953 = -0.9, 25.8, 28.5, 28.7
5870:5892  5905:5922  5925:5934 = -0.4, 25.5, 28.1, 28.4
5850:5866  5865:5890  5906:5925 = 1.6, 29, 27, 28.4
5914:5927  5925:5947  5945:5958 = -0.2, 28.4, 28.6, 28.3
